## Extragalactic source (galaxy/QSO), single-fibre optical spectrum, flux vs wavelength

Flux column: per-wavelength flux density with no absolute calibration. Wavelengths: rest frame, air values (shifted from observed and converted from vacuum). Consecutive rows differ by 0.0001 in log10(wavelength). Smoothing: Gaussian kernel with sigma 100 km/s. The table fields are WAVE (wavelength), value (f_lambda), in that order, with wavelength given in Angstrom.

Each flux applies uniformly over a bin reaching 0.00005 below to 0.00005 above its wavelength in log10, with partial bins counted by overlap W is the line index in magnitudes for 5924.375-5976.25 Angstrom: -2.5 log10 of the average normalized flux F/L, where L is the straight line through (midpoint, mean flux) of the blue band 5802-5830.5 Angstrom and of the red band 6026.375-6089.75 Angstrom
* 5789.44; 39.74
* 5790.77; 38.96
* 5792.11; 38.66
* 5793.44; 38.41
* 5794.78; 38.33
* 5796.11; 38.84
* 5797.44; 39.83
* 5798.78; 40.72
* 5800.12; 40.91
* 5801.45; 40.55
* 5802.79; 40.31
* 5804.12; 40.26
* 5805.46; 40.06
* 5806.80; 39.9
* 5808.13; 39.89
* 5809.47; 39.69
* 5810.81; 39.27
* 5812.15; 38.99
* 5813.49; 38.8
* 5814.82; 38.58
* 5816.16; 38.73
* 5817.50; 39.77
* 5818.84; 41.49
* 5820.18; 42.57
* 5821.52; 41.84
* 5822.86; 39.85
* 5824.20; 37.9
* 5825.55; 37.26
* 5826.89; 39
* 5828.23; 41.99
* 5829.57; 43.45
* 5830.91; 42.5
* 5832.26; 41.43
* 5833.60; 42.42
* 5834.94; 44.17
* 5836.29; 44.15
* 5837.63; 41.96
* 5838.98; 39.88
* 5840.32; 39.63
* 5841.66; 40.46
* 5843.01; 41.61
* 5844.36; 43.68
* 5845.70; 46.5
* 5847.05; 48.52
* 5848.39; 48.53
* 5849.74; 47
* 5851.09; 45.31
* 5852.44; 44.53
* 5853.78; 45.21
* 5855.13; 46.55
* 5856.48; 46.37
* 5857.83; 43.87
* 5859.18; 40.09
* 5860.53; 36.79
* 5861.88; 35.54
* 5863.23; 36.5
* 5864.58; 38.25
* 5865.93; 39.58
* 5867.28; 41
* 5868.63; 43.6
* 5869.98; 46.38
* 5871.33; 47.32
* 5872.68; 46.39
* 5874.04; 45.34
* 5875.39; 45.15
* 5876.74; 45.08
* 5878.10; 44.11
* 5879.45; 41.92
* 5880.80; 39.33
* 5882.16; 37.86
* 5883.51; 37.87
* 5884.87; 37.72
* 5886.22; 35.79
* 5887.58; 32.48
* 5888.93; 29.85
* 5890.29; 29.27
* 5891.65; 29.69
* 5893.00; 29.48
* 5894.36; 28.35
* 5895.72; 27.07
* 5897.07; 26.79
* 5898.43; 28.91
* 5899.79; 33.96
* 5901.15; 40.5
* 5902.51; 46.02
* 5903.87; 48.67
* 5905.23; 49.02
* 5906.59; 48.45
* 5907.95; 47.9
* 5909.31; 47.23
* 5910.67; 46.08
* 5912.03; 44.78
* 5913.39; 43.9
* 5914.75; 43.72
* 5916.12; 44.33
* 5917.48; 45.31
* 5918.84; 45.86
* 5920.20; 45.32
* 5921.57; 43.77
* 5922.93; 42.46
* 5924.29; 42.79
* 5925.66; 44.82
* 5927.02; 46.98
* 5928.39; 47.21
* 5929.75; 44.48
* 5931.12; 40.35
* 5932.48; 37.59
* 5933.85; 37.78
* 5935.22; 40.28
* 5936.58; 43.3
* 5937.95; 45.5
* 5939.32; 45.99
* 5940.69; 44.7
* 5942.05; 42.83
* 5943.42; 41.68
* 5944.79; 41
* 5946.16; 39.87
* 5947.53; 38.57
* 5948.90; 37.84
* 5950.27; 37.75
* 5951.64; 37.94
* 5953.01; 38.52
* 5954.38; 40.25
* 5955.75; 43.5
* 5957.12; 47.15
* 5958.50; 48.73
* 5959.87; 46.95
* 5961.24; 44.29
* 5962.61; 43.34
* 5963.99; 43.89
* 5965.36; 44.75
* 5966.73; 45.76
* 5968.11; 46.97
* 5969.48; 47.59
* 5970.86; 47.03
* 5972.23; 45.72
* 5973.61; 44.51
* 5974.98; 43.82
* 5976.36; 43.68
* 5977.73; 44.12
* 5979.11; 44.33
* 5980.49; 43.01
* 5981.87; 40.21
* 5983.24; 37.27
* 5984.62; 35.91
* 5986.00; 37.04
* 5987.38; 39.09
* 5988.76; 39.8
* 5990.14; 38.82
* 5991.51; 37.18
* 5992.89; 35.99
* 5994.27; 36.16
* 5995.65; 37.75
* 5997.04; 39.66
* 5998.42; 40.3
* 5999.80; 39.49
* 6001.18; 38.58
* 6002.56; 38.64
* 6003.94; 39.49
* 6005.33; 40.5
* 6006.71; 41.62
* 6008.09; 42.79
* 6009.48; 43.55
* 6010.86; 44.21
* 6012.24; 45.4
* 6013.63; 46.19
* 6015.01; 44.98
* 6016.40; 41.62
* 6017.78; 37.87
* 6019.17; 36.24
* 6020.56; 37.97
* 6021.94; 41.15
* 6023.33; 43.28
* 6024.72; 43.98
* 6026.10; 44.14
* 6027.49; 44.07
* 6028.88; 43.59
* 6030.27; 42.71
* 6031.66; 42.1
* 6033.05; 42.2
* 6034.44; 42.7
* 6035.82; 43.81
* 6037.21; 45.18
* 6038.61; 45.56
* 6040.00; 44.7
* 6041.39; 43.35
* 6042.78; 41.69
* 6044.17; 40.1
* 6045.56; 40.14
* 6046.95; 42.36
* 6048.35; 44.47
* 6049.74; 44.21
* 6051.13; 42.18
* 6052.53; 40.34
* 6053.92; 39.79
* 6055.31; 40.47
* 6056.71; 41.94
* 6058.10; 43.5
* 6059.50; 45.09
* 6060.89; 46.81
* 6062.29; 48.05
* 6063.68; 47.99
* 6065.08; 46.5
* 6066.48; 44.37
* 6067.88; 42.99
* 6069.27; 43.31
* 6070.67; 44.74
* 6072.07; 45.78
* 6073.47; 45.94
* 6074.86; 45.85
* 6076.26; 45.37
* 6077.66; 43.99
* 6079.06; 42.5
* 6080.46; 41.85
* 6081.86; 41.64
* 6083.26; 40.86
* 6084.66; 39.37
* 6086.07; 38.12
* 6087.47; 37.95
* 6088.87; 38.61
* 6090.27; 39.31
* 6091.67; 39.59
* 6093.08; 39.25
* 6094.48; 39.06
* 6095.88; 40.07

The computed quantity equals -0.038 mag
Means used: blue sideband 40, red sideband 43.1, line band 43.2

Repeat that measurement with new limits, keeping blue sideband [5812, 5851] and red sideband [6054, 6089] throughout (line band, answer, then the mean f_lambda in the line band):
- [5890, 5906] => 0.21 mag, 35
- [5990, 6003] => 0.12 mag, 38.2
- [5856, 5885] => 0.01 mag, 41.7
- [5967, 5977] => -0.07 mag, 45.6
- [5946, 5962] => 0.02 mag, 41.9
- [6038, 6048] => 0.01 mag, 42.6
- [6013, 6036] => 0.02 mag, 42.2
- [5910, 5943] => -0.03 mag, 43.7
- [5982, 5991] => 0.13 mag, 38.2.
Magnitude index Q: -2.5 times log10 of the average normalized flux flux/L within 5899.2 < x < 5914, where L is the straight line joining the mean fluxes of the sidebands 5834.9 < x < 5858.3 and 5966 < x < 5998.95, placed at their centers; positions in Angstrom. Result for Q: -0.05 mag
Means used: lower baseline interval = 44.3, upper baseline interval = 41.3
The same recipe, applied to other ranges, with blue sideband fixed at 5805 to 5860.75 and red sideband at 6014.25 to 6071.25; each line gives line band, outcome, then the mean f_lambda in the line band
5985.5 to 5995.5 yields 0.13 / 37.8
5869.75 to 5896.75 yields 0.13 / 37.5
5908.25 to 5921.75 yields -0.07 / 45.2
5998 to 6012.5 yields 0.04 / 41.2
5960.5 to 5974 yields -0.07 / 45.4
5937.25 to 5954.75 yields 0.04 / 41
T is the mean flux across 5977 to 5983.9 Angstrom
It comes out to 41.8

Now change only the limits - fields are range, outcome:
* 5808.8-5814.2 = 39.2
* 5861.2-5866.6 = 37.5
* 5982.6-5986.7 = 36.7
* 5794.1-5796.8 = 38.6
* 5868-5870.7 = 45.1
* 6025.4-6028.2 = 44.2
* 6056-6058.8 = 42.7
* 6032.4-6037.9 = 43.6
